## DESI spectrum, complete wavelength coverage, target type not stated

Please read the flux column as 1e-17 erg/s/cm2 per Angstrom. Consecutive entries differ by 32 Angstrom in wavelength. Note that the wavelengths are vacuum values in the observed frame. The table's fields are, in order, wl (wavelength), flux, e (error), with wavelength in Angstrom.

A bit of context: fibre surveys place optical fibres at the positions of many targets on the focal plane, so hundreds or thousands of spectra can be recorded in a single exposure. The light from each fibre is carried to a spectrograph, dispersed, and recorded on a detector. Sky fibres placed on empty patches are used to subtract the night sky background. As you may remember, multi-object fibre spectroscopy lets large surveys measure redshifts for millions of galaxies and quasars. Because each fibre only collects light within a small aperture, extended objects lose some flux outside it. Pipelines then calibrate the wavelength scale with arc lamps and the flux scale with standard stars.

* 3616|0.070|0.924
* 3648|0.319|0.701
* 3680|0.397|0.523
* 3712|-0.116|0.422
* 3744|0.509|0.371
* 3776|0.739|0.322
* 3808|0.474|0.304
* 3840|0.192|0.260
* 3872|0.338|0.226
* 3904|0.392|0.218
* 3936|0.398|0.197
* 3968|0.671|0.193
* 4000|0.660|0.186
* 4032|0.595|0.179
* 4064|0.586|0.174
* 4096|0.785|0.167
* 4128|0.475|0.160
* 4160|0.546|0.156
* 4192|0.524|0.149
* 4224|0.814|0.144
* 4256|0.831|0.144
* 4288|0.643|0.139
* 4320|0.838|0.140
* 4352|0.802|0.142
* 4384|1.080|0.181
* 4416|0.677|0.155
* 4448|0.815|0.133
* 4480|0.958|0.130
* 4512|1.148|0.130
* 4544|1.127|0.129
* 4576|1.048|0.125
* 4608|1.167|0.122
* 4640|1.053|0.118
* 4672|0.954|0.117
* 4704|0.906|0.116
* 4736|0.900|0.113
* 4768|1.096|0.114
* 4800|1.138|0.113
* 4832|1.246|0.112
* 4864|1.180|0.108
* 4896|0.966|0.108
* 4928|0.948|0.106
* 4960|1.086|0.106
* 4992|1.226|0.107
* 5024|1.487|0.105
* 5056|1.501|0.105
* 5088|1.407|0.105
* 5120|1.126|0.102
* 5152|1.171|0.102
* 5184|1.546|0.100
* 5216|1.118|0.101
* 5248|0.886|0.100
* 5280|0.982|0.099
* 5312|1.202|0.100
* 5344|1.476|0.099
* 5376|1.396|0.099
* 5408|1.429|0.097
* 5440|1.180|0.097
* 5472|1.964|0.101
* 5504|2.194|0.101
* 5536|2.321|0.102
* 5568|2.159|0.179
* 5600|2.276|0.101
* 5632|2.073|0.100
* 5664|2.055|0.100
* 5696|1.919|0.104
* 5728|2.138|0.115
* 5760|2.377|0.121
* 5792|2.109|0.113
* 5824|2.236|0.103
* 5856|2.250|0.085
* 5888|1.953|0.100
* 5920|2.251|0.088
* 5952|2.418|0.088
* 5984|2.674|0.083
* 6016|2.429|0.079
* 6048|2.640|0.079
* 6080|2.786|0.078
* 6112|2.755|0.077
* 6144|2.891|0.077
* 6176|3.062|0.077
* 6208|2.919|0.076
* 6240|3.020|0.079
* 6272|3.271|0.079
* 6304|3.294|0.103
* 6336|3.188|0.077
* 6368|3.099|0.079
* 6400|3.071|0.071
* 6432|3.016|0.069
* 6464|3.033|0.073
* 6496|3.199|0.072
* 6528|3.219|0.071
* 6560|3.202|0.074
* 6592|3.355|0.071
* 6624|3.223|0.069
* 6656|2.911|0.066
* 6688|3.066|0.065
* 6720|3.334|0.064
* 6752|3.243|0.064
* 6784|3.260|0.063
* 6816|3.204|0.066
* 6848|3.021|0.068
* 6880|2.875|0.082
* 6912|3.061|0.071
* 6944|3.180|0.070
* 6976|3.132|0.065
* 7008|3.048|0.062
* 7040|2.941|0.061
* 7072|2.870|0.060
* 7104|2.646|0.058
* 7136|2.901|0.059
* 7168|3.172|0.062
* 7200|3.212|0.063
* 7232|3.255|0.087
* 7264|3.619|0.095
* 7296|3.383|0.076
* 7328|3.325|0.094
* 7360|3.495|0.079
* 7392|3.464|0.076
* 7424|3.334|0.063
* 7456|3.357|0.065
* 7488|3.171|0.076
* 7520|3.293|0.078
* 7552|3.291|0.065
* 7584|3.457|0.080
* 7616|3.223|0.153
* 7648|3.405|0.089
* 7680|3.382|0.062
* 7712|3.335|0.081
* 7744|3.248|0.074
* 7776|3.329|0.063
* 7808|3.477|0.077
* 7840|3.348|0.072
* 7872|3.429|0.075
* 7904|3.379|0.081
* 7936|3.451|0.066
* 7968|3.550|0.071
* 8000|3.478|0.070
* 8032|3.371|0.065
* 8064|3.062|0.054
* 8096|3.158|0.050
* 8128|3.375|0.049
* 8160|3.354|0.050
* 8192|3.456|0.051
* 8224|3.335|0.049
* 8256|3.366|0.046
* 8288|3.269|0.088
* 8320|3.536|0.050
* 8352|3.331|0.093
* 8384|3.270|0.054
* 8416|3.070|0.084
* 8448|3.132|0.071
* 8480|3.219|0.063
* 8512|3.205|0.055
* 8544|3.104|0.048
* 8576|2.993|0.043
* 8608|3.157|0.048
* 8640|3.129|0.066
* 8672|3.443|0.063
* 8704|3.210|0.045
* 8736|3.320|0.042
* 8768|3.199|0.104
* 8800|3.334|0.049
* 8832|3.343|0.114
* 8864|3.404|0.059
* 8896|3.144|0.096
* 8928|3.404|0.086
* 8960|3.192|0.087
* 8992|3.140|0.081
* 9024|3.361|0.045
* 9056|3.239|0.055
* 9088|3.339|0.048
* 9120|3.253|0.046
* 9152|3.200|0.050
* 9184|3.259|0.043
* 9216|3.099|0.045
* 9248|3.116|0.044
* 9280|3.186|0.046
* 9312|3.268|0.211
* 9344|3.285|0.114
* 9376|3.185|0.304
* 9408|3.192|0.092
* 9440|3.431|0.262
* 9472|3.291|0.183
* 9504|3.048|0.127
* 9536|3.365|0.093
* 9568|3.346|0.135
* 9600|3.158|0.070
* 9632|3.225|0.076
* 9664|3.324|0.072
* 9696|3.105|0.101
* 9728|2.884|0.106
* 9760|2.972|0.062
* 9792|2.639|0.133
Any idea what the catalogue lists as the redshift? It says 0.37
